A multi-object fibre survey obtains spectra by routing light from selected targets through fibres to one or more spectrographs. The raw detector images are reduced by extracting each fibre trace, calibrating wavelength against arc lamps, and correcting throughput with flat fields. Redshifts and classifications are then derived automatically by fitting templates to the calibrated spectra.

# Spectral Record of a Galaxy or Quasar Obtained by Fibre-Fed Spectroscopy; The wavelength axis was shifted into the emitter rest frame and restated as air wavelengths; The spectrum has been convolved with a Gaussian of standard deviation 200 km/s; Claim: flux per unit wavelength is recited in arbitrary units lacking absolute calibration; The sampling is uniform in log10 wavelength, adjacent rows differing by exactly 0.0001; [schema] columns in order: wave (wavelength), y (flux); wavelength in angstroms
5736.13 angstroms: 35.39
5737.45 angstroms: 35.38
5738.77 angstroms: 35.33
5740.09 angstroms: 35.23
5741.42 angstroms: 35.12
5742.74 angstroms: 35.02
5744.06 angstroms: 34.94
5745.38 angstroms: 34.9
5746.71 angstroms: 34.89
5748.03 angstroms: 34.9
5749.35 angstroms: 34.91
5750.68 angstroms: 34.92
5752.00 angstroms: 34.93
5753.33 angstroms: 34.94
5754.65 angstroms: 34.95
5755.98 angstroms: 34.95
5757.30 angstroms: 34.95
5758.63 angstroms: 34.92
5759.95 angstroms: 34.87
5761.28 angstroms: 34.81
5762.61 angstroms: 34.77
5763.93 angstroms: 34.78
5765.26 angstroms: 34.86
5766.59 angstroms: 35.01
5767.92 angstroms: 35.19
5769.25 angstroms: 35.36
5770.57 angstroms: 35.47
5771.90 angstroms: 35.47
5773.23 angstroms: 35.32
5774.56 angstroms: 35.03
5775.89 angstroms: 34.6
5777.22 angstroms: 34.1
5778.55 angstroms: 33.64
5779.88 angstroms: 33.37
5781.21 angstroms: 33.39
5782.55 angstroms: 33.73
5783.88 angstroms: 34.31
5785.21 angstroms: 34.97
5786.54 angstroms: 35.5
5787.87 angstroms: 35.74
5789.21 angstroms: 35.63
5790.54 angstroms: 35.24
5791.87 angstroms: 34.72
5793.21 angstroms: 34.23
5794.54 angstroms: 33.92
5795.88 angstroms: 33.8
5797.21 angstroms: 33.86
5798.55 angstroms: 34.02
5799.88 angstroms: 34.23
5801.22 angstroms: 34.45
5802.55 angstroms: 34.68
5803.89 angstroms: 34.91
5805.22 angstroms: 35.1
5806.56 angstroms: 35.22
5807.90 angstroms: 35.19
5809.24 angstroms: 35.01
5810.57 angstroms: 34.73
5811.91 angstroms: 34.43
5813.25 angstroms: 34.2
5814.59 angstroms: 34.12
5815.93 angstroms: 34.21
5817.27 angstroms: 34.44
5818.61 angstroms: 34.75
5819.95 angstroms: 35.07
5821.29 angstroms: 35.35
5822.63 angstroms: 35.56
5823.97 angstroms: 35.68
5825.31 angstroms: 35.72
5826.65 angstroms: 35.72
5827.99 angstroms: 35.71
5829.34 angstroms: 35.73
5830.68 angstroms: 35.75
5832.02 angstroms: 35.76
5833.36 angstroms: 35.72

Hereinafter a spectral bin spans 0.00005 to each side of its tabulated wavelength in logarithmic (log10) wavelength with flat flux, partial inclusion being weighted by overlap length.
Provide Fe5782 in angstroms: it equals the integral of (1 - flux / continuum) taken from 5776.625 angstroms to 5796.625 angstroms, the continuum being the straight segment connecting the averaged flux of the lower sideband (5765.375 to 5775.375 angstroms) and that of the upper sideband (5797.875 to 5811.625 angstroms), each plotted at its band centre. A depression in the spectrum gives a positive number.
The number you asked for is 0.3 angstroms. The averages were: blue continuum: 35.2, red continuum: 34.8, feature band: 34.4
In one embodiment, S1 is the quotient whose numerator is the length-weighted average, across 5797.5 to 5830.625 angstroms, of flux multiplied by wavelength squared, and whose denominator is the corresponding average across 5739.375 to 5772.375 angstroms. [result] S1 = 1.02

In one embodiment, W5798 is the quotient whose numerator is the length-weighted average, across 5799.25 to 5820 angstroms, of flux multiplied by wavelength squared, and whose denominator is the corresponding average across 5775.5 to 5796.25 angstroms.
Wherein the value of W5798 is 1.01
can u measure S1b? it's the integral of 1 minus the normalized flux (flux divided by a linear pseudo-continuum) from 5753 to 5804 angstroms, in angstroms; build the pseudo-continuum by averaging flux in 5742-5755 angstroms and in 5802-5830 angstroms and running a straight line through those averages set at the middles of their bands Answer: 0.4 angstroms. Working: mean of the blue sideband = 34.9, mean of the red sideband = 35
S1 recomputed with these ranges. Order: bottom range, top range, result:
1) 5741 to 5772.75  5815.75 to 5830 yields 1.03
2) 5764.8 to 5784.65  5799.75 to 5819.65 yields 1.01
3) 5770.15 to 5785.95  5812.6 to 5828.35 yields 1.03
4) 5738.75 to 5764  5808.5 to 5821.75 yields 1.01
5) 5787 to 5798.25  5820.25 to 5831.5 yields 1.04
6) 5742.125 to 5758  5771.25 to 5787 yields 1.00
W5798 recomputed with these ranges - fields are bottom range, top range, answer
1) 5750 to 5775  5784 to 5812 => 1.00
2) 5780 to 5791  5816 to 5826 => 1.03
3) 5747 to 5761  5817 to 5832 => 1.04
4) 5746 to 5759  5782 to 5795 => 1.01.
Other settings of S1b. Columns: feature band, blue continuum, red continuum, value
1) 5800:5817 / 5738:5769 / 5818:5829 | 0.3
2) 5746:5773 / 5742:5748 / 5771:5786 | -0.2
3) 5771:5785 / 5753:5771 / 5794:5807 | 0.2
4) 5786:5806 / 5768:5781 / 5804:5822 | 0.0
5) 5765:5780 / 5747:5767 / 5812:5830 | 0.0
